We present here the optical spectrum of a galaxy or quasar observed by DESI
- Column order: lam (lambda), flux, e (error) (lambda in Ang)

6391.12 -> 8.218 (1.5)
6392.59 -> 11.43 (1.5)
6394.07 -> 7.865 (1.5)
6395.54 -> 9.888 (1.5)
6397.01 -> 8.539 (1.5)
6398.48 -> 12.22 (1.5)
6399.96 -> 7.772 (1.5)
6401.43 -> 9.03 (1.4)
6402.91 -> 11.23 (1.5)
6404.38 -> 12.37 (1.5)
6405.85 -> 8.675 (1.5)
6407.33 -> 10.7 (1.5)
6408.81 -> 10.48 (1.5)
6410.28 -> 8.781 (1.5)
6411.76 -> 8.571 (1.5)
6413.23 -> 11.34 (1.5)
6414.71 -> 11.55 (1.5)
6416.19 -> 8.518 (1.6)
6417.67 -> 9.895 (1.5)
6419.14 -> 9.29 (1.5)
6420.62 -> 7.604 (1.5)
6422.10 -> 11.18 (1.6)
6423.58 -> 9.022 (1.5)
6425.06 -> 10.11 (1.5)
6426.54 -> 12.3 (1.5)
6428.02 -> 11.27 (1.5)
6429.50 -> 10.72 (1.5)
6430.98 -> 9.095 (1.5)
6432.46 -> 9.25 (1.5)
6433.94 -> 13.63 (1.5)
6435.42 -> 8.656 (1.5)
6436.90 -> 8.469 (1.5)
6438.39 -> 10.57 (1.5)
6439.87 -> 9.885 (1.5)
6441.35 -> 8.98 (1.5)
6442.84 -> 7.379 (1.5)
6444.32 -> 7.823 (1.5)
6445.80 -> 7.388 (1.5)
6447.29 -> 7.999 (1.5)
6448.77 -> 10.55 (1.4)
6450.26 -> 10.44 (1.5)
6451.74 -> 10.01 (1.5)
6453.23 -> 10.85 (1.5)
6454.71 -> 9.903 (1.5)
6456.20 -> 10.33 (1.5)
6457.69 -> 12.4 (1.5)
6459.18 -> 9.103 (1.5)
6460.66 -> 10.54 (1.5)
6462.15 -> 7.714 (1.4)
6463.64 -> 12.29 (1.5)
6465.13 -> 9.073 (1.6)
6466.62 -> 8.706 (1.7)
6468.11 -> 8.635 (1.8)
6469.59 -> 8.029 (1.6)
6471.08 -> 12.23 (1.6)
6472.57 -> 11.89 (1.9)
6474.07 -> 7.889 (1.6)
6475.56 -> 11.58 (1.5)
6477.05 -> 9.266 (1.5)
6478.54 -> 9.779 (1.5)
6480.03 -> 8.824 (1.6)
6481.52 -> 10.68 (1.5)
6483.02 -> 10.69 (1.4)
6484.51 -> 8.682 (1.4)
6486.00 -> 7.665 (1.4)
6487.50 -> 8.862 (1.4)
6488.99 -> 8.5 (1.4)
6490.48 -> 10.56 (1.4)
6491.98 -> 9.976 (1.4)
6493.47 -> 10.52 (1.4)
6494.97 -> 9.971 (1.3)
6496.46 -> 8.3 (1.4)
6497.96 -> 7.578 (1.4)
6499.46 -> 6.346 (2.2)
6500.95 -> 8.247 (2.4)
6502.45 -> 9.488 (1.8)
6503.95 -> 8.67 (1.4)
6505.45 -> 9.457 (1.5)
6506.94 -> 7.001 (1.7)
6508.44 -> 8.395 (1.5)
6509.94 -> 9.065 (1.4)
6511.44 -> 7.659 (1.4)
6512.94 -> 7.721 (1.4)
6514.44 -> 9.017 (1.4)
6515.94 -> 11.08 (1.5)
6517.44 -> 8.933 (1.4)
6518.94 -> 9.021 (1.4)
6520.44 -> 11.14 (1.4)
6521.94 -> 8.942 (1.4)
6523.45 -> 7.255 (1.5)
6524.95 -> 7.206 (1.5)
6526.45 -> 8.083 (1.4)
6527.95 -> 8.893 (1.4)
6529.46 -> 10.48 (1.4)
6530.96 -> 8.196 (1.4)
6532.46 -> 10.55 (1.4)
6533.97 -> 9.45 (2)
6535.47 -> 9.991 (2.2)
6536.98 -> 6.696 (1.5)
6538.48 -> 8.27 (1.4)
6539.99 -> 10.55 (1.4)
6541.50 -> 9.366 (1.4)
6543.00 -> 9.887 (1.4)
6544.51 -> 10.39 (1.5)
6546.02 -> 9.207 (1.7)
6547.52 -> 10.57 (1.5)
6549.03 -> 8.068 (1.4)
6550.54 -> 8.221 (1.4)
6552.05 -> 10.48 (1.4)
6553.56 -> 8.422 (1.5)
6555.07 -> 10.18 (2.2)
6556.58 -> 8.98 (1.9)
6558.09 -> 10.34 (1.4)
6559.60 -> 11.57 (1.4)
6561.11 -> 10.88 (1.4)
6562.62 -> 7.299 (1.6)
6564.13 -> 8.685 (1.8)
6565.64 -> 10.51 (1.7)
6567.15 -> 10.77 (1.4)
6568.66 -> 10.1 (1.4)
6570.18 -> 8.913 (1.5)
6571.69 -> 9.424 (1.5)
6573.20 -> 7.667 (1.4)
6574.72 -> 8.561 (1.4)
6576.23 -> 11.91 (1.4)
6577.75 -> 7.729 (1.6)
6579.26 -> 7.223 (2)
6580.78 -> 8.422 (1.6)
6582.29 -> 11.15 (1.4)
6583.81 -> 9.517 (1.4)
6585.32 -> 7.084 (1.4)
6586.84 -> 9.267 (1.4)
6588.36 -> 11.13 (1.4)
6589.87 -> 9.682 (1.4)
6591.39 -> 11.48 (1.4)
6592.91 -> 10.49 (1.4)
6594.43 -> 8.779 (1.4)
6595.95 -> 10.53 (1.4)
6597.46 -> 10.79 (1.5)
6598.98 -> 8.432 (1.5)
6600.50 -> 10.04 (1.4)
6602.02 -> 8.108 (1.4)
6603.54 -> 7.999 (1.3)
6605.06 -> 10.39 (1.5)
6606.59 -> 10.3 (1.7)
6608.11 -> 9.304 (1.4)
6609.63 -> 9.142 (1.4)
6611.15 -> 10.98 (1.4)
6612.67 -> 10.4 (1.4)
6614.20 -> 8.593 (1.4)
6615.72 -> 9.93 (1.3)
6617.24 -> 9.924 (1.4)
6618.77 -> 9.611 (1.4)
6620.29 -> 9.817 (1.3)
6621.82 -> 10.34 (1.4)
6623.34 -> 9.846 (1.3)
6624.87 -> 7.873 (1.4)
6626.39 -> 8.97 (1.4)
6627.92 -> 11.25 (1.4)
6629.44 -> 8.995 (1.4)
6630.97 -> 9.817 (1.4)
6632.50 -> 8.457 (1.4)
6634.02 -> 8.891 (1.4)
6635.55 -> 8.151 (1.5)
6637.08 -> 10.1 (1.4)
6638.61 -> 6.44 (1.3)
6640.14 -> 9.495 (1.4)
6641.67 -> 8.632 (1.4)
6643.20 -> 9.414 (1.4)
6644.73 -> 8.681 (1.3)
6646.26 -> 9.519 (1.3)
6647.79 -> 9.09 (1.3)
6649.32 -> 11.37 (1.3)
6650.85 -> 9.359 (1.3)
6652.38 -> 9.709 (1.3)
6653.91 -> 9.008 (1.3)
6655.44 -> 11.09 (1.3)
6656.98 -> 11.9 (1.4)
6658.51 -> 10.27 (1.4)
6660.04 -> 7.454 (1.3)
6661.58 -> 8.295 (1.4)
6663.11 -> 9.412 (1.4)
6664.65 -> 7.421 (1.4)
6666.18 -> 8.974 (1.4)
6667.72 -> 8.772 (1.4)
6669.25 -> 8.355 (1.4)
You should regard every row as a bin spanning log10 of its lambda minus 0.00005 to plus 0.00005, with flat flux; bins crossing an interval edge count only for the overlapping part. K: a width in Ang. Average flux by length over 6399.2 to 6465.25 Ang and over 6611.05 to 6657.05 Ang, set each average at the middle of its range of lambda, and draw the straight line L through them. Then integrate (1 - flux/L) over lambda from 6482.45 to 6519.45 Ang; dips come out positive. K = 3.3 Ang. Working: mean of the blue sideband 9.85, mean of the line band 8.85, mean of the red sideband 9.48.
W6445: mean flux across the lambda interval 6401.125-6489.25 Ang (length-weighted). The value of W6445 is 9.79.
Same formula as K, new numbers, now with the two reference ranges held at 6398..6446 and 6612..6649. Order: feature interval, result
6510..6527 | 1.5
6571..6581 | 0.8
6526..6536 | 0.1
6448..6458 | -0.8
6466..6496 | 0.1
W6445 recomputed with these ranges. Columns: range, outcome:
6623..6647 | 9.02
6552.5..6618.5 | 9.56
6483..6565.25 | 9.08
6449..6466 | 10.2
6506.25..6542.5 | 8.88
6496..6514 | 8.17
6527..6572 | 9.51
